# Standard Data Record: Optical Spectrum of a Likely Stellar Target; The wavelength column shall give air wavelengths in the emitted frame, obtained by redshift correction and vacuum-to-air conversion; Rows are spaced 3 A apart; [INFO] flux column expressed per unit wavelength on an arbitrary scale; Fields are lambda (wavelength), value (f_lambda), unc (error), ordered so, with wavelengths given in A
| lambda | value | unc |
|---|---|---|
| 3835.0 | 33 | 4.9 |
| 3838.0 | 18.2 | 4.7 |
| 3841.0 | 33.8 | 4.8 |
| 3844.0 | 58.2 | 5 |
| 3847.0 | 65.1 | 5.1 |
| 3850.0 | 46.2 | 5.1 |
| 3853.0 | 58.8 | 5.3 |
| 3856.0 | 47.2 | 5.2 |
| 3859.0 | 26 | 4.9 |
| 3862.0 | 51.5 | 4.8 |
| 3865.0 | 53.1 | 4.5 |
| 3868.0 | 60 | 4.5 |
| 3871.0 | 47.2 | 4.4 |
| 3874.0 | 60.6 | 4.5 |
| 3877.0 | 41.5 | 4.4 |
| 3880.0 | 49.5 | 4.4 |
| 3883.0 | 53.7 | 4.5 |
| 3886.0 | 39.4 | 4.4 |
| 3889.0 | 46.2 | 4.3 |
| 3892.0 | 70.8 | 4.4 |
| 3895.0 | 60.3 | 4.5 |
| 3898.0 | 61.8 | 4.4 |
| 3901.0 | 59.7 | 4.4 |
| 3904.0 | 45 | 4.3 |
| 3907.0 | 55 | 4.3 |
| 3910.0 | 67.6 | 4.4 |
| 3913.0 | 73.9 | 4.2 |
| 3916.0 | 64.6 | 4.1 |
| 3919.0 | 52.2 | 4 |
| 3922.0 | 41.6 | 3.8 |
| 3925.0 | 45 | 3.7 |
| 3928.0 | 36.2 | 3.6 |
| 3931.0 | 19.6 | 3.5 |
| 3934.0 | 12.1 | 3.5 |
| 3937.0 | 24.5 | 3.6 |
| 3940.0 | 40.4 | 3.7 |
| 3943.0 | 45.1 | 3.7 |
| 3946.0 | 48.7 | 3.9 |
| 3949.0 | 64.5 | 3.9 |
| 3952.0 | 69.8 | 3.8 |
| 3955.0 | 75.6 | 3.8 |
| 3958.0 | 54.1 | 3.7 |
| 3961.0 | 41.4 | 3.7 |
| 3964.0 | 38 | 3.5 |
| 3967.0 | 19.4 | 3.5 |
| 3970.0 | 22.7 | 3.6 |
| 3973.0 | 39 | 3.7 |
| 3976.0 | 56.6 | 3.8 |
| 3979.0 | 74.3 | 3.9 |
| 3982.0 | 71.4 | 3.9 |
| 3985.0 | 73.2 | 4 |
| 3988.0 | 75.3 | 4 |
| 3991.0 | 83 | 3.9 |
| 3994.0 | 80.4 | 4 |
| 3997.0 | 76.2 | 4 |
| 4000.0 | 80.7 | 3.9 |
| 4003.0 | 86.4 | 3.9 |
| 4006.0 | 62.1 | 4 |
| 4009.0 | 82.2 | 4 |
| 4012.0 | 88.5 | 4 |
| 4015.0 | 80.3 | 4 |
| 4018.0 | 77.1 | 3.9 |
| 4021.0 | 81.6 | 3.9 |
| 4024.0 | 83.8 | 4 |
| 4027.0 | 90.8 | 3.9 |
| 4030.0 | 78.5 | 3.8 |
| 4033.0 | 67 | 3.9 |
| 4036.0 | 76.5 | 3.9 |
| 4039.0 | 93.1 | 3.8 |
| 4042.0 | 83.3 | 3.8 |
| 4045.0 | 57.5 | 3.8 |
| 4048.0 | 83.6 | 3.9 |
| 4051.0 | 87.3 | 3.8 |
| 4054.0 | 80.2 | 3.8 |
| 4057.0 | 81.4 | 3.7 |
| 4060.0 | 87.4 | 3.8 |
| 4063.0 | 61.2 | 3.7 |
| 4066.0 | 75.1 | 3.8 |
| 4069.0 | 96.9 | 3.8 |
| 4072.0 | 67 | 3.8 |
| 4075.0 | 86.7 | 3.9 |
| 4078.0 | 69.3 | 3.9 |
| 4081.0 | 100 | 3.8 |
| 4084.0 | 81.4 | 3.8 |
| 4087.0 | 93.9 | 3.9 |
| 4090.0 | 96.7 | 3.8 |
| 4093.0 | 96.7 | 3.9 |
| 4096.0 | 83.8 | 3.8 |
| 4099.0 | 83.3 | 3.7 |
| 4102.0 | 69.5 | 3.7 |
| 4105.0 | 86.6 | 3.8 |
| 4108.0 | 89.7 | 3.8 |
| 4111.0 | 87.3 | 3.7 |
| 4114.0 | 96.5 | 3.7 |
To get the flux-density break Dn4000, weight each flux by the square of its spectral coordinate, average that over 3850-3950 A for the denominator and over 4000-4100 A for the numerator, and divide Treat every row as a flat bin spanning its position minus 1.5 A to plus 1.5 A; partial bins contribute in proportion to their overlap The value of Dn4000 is 1.8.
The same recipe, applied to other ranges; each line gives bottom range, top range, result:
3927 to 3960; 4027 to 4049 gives 1.82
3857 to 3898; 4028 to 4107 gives 1.76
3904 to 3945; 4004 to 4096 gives 1.96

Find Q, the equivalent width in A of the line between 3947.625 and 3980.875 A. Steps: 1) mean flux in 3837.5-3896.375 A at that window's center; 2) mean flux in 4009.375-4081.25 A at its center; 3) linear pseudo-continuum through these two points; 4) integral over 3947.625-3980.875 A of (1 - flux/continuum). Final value 7.8 A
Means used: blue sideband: 49.9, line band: 50.7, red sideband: 80.3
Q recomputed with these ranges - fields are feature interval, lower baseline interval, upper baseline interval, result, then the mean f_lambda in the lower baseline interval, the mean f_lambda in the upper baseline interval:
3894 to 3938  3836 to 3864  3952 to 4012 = 4.61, 44.9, 63.6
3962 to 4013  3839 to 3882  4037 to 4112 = 3.80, 49.6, 83.1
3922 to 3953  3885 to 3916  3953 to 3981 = 7.09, 58.6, 47.6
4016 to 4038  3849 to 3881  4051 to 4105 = -1.36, 49.3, 83.2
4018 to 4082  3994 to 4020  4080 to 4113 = 2.53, 79.3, 88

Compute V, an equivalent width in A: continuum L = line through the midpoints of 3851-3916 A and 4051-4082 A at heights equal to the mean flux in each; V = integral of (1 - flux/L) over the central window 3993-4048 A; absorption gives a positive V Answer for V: -4.2 A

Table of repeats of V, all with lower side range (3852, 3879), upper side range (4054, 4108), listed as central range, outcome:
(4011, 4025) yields -1.6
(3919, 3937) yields 8.2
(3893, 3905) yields -0.7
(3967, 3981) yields 4.4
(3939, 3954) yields 1.8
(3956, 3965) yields 2.5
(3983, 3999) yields -1.9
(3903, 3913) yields -0.5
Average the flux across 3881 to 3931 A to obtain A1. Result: 53.5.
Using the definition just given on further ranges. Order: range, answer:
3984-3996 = 78.1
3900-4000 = 53.3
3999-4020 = 79.6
